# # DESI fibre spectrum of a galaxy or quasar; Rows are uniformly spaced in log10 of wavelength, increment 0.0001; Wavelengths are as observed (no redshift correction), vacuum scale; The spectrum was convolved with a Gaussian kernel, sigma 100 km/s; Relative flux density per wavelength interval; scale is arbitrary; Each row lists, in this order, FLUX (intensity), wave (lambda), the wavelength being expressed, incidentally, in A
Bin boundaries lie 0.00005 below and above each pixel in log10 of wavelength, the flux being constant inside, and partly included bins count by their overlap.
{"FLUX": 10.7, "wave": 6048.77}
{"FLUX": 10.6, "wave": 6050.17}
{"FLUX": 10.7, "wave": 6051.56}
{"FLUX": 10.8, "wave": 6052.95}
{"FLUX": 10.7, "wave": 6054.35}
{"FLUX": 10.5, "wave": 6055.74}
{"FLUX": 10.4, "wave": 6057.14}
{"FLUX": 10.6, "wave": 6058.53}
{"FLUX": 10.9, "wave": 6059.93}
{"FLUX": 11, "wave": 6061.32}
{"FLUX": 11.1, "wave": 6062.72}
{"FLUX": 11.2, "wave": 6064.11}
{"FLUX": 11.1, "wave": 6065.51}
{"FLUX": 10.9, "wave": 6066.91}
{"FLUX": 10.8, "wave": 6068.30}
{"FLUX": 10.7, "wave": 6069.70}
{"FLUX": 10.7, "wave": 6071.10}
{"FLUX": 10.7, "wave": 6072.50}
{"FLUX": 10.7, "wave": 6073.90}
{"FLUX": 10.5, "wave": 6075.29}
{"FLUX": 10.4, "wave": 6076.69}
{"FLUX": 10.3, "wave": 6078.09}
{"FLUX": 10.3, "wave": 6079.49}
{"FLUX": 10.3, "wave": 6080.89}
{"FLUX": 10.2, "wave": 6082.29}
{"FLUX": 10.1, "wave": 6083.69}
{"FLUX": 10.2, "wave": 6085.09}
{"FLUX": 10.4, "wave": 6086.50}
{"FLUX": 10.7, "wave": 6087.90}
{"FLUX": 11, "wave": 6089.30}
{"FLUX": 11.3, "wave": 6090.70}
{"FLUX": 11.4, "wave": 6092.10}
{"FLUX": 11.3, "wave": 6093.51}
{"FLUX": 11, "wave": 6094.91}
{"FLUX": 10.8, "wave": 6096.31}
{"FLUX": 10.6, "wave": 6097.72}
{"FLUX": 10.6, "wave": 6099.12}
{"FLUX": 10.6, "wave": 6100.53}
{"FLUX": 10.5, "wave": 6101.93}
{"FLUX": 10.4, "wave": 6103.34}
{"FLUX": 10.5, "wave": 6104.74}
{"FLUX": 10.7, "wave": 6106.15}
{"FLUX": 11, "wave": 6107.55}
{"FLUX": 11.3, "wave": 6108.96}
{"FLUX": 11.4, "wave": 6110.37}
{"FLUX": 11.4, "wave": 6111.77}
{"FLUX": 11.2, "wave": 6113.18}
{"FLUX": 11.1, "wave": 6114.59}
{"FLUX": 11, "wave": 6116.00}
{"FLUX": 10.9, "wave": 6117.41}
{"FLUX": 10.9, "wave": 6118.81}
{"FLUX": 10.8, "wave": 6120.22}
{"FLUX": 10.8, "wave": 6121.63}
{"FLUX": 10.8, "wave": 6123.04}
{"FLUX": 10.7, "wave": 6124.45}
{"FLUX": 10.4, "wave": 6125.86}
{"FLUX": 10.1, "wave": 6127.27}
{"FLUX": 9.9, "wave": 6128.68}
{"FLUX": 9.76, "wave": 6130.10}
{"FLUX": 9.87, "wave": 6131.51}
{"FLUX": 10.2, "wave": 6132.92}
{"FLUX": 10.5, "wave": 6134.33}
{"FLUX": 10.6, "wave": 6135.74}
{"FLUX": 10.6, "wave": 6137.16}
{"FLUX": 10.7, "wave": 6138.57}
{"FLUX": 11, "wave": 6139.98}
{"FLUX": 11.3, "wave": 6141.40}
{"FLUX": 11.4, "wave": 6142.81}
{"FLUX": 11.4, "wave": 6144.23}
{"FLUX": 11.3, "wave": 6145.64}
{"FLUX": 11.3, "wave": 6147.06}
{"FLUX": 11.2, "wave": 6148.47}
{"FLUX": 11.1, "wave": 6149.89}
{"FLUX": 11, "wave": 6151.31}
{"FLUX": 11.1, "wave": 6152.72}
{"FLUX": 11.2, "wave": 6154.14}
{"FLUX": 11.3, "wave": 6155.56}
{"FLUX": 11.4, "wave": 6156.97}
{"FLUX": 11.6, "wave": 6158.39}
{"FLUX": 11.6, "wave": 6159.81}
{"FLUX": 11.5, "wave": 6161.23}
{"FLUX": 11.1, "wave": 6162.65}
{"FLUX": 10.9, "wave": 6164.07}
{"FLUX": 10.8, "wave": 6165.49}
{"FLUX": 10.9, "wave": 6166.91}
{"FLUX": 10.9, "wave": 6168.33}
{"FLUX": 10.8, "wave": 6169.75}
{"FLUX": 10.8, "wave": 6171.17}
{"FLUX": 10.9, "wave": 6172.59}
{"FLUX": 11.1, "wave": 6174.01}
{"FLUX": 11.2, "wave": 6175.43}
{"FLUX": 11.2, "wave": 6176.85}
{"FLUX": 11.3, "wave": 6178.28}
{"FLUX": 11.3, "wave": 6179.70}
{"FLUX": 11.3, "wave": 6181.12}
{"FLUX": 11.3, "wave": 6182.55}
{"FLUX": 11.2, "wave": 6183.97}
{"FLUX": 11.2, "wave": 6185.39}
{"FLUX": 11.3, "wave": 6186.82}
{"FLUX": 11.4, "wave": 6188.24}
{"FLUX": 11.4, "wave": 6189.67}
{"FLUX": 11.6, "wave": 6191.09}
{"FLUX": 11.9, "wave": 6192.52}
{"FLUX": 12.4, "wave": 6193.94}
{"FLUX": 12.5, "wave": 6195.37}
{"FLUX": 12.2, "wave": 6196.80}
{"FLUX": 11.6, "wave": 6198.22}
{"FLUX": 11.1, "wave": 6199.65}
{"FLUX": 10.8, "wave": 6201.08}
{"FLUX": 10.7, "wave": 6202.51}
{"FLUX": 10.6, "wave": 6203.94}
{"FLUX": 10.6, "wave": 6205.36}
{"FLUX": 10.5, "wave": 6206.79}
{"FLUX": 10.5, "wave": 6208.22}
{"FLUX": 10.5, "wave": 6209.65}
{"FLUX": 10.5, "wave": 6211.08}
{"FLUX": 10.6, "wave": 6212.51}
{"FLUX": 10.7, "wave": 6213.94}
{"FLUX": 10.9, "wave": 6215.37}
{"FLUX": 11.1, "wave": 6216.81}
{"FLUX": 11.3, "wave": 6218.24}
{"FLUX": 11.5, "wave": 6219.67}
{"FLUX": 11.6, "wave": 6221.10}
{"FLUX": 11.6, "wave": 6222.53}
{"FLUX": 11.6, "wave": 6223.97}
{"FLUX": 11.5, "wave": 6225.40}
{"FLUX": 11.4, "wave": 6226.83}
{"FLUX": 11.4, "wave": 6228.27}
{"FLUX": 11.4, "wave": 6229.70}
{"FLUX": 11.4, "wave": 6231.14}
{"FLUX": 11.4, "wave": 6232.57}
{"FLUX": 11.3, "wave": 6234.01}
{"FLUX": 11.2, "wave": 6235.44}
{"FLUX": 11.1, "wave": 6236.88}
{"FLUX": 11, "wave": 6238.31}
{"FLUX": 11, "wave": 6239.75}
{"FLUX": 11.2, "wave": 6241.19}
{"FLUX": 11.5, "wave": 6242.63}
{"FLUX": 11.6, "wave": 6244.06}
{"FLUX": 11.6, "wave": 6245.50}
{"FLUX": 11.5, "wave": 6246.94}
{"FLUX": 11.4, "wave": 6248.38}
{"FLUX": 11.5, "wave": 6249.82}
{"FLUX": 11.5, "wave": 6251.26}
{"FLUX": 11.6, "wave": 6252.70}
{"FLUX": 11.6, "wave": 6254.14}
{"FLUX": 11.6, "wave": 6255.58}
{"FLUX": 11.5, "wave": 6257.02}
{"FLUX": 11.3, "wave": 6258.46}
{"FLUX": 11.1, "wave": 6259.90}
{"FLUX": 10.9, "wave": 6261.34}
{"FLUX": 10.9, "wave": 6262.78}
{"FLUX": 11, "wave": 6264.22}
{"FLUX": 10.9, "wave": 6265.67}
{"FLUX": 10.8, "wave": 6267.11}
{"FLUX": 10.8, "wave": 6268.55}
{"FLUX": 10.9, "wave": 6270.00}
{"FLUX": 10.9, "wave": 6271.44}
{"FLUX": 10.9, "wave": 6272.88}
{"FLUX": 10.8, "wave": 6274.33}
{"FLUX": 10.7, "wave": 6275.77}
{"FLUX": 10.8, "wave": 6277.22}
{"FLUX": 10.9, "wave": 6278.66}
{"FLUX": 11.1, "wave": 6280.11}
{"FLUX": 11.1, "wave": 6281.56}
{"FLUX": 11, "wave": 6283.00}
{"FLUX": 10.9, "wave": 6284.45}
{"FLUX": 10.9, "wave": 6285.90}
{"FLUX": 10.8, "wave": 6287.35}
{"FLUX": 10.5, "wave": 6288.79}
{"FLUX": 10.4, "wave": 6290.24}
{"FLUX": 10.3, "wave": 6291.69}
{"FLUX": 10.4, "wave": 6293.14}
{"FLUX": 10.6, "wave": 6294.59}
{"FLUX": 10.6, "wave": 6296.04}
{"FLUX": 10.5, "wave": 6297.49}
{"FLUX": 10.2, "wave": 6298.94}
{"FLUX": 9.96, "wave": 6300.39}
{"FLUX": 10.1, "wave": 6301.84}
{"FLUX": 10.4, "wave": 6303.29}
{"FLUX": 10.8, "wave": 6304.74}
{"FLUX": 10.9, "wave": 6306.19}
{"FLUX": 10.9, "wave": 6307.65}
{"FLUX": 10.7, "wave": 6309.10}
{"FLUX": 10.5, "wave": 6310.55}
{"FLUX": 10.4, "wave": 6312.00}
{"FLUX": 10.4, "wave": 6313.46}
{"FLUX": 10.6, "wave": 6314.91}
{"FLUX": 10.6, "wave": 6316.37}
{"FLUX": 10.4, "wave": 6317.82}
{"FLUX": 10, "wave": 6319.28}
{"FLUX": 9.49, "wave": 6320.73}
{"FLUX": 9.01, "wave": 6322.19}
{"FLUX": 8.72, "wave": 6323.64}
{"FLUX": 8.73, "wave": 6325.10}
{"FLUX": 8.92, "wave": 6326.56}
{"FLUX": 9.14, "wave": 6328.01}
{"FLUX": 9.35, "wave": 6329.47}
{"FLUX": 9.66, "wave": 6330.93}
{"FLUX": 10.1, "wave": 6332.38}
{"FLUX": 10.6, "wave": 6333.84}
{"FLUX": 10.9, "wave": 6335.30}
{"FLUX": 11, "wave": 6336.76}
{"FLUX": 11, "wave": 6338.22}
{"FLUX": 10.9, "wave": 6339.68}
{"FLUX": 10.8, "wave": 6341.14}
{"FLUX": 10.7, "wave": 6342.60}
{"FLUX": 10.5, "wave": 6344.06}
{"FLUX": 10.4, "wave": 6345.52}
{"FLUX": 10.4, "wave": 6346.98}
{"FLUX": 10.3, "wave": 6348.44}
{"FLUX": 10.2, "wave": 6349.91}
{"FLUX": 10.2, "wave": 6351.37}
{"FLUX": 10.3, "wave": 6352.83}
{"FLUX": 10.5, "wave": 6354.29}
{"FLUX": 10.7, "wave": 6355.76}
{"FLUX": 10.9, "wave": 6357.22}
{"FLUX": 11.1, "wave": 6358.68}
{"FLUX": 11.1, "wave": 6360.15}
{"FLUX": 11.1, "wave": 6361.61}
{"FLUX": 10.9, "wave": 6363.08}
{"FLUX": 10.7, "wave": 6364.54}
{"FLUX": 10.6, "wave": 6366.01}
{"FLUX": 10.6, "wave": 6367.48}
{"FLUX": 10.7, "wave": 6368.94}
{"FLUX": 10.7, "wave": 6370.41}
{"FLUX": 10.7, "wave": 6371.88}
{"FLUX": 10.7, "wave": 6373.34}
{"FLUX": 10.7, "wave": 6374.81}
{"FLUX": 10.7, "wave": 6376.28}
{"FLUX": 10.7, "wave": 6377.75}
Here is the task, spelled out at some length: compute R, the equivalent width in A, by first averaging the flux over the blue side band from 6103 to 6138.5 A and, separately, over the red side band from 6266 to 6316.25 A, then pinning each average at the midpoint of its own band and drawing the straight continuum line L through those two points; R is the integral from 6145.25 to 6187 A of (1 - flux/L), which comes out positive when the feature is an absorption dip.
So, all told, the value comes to -1.9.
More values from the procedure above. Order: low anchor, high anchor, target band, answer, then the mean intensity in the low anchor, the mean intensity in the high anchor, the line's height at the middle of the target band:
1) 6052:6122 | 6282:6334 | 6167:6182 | -0.75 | 10.8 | 10.2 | 10.6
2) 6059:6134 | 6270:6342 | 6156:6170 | -0.73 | 10.7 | 10.4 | 10.6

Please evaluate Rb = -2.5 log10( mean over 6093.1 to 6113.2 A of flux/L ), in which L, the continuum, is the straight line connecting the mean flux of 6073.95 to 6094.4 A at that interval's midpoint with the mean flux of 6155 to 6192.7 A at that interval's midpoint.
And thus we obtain -0.01 mag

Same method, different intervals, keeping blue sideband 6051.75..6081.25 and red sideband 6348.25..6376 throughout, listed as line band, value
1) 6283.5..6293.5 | 0.01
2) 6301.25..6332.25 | 0.07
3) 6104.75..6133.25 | 0.00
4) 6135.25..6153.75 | -0.04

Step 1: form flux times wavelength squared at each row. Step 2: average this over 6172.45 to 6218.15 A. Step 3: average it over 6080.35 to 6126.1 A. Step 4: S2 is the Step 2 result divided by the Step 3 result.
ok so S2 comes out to 1.1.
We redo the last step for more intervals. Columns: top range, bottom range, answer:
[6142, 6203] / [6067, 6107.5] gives 1.09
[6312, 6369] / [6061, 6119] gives 1.04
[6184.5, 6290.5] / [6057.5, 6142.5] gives 1.09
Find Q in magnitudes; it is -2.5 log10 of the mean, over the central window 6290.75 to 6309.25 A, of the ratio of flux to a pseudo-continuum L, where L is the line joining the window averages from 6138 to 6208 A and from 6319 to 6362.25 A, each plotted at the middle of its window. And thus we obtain 0.00 mag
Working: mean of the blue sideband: 11.2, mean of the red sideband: 10.2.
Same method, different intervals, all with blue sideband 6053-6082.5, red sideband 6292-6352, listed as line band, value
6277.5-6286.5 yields -0.07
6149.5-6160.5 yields -0.08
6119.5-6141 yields 0.01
